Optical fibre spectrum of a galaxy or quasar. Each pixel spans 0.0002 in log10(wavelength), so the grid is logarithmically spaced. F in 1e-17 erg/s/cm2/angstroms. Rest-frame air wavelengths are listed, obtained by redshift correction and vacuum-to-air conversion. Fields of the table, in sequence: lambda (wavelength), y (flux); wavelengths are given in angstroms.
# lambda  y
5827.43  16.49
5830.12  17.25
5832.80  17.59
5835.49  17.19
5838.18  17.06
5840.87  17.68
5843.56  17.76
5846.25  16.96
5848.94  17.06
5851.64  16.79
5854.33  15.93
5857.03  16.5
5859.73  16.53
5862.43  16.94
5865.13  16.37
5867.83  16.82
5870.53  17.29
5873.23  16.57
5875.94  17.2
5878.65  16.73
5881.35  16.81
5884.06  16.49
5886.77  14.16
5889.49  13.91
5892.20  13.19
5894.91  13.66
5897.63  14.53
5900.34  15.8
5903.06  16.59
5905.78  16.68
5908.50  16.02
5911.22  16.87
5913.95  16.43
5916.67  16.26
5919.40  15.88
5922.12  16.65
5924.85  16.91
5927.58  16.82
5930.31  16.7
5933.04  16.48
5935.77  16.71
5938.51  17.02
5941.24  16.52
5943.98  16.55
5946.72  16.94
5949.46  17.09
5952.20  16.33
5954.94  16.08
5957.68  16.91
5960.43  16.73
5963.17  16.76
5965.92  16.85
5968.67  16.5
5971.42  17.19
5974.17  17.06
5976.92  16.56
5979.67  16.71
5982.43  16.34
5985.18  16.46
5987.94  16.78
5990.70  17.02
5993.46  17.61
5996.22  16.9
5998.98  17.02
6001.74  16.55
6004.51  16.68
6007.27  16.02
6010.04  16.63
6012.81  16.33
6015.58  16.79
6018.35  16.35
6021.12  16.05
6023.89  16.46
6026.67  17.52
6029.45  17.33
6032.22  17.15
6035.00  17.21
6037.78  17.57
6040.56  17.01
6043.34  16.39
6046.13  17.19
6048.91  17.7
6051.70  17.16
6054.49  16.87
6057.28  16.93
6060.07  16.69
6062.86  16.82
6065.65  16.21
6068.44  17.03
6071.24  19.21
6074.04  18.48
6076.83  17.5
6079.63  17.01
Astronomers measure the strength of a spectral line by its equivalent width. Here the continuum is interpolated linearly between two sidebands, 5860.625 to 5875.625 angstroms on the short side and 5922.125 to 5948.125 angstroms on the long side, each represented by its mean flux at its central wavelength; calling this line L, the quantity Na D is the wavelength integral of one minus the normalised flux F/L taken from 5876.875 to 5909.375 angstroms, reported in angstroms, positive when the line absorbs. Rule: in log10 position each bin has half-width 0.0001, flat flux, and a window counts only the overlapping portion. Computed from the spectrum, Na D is 2.70 angstroms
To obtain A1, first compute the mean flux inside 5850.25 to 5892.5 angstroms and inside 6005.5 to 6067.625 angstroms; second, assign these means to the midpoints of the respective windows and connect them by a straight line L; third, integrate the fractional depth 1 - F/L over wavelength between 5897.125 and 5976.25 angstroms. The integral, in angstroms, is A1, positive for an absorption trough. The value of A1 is -0.53 angstroms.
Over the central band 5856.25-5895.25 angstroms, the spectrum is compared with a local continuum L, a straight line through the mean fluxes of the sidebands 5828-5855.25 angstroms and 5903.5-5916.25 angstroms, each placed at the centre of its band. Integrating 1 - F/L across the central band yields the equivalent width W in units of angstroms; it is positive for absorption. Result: 1.9 angstroms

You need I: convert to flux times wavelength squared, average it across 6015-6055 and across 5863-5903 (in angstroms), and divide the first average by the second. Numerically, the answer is 1.14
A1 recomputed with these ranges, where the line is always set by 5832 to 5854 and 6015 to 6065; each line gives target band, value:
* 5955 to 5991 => 0.6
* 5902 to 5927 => 0.9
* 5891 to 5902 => 1.8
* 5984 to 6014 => 0.5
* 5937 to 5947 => 0.2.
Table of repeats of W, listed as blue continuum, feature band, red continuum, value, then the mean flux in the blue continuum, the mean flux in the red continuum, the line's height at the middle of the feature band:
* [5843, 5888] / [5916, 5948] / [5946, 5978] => 0.2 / 16.6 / 16.7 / 16.7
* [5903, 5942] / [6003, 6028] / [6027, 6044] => 0.8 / 16.6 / 17.2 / 17.1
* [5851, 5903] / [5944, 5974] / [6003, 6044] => -0.6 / 15.9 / 16.8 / 16.4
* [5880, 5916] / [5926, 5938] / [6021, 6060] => -0.6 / 15.5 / 17.1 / 15.9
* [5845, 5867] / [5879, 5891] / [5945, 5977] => 0.9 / 16.6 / 16.8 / 16.7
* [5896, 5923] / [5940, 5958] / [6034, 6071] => -0.2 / 16.1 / 17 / 16.4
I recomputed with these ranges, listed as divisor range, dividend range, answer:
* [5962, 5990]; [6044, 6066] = 1.04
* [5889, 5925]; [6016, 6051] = 1.13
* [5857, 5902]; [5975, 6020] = 1.10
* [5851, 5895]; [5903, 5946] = 1.05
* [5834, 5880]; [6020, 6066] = 1.07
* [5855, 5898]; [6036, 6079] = 1.15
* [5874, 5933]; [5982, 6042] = 1.09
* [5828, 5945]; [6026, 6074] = 1.11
